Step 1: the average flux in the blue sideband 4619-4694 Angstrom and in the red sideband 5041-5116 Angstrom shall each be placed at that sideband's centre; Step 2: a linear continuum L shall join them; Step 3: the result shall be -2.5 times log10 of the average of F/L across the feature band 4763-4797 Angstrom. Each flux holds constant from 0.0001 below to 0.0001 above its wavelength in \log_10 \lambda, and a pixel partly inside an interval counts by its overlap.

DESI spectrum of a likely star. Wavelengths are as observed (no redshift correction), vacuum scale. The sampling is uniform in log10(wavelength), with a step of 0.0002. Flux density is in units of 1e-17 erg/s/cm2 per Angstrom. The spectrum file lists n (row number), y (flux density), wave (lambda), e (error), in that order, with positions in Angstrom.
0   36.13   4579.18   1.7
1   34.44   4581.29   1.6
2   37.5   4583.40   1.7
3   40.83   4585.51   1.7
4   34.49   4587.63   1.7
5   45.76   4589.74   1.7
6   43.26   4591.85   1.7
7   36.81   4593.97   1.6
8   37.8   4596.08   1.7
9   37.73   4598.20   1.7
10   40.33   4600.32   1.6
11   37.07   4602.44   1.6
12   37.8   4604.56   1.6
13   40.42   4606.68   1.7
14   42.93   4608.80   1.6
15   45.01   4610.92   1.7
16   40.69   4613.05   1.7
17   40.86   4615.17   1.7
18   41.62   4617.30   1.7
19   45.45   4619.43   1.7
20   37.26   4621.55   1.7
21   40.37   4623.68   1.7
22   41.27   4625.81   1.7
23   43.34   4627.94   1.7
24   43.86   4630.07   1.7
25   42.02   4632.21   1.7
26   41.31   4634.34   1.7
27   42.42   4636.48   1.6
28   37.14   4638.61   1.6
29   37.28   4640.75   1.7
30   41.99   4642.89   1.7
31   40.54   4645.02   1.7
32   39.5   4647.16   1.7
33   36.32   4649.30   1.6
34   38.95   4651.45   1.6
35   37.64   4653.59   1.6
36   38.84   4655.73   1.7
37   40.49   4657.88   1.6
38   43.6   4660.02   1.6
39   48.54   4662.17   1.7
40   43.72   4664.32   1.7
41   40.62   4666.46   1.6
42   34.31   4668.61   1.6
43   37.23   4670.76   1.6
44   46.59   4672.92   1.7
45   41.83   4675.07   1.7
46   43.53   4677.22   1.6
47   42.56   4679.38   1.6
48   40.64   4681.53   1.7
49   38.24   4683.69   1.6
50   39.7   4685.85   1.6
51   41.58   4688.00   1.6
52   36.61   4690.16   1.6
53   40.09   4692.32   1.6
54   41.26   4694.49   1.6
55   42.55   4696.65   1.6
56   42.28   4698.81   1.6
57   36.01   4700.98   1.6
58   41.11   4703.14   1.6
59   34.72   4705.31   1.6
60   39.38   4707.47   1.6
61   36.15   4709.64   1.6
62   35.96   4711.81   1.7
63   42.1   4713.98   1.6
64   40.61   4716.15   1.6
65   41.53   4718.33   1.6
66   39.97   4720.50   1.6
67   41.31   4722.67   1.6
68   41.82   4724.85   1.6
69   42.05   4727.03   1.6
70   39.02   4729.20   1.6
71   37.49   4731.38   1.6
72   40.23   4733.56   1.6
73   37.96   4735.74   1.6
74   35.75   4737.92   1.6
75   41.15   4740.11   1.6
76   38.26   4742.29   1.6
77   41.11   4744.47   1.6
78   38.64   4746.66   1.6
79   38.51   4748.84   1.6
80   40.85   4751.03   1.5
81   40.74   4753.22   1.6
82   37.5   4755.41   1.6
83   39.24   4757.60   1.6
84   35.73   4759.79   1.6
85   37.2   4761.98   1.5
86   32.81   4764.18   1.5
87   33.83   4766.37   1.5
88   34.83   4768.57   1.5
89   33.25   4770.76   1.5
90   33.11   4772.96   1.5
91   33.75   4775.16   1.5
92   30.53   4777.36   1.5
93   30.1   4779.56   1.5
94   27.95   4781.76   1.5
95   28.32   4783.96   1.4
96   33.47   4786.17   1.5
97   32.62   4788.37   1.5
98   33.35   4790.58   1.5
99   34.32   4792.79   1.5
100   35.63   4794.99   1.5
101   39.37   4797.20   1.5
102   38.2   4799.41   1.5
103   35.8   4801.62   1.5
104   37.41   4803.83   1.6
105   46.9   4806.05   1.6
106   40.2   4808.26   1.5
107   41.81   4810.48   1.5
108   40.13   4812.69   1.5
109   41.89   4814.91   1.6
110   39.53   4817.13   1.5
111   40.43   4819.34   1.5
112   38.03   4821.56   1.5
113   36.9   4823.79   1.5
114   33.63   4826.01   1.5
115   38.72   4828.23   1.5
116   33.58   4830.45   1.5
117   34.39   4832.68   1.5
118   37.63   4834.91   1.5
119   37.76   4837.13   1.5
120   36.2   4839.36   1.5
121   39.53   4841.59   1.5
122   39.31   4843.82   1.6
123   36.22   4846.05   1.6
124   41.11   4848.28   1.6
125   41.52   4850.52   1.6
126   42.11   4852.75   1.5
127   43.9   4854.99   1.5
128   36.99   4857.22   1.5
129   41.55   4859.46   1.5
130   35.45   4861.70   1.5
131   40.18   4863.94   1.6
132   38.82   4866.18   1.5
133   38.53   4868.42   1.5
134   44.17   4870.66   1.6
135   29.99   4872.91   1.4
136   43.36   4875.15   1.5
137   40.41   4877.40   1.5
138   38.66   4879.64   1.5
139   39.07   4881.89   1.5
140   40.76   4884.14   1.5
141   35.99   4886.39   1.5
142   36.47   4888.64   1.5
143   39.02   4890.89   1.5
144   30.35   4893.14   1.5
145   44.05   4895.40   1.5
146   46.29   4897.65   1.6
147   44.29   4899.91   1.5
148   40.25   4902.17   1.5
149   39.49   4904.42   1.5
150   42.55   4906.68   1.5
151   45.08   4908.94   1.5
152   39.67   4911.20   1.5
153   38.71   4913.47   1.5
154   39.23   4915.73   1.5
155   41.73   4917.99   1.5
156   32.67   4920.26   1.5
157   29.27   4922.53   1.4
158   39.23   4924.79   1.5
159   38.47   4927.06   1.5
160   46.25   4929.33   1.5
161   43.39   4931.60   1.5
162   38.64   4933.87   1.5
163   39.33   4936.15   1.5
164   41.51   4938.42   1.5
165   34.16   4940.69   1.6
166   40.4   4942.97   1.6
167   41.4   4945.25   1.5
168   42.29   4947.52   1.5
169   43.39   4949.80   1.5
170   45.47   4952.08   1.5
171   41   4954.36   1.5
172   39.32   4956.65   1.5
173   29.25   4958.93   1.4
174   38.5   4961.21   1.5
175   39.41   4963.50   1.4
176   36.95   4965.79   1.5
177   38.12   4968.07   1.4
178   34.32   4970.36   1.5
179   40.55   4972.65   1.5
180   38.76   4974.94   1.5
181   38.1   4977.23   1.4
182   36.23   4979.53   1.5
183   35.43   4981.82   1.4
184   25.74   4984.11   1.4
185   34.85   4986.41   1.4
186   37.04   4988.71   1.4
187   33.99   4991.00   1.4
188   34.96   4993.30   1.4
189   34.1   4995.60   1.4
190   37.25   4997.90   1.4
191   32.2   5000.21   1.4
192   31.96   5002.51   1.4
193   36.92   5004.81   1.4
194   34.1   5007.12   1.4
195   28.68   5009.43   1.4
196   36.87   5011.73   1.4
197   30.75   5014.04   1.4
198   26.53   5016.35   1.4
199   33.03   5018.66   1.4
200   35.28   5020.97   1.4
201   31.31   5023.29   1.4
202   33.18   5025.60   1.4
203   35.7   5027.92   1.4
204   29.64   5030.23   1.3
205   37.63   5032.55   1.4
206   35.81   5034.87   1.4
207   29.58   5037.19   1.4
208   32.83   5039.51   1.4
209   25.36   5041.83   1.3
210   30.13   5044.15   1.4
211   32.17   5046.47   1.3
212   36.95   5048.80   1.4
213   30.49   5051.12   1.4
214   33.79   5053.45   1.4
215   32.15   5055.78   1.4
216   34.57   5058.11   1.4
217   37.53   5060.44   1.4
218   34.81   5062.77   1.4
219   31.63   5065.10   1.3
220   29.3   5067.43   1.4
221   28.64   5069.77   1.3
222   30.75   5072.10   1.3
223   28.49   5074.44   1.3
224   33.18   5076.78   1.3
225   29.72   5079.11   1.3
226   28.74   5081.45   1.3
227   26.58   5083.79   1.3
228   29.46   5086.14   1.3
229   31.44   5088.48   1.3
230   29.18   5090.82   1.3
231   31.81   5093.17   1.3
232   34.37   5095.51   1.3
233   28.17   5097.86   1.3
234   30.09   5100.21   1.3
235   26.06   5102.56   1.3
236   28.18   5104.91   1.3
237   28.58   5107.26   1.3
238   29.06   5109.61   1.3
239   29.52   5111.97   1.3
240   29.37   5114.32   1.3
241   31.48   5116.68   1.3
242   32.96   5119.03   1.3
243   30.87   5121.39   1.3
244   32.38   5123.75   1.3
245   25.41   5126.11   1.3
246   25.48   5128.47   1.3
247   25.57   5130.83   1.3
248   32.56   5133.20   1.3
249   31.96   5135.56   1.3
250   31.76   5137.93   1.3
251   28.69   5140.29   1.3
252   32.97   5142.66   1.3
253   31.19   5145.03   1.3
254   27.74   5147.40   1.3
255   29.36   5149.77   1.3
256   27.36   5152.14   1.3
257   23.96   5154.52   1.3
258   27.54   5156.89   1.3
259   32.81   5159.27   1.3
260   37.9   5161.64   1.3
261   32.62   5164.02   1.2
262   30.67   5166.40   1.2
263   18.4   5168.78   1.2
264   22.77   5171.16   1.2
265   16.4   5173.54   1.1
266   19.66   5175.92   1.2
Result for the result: 0.16 mag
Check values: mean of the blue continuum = 40.7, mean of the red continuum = 30.7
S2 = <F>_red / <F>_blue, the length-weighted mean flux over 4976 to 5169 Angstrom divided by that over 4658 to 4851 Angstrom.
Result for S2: 0.8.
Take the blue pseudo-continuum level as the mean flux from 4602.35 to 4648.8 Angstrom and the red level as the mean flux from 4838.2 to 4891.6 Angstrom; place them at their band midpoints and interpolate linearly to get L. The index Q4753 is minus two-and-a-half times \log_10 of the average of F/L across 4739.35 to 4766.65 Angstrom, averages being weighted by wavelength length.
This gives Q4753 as 0.049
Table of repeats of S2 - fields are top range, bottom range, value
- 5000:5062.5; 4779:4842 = 0.89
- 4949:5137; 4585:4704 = 0.81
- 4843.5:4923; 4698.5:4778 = 1.04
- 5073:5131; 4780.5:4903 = 0.77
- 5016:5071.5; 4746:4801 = 0.93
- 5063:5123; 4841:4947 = 0.76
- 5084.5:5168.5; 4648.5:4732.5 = 0.74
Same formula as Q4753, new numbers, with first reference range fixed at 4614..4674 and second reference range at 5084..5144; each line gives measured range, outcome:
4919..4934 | -0.12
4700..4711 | 0.05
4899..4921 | -0.17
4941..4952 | -0.23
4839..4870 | -0.10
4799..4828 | -0.07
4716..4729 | -0.06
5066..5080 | 0.03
